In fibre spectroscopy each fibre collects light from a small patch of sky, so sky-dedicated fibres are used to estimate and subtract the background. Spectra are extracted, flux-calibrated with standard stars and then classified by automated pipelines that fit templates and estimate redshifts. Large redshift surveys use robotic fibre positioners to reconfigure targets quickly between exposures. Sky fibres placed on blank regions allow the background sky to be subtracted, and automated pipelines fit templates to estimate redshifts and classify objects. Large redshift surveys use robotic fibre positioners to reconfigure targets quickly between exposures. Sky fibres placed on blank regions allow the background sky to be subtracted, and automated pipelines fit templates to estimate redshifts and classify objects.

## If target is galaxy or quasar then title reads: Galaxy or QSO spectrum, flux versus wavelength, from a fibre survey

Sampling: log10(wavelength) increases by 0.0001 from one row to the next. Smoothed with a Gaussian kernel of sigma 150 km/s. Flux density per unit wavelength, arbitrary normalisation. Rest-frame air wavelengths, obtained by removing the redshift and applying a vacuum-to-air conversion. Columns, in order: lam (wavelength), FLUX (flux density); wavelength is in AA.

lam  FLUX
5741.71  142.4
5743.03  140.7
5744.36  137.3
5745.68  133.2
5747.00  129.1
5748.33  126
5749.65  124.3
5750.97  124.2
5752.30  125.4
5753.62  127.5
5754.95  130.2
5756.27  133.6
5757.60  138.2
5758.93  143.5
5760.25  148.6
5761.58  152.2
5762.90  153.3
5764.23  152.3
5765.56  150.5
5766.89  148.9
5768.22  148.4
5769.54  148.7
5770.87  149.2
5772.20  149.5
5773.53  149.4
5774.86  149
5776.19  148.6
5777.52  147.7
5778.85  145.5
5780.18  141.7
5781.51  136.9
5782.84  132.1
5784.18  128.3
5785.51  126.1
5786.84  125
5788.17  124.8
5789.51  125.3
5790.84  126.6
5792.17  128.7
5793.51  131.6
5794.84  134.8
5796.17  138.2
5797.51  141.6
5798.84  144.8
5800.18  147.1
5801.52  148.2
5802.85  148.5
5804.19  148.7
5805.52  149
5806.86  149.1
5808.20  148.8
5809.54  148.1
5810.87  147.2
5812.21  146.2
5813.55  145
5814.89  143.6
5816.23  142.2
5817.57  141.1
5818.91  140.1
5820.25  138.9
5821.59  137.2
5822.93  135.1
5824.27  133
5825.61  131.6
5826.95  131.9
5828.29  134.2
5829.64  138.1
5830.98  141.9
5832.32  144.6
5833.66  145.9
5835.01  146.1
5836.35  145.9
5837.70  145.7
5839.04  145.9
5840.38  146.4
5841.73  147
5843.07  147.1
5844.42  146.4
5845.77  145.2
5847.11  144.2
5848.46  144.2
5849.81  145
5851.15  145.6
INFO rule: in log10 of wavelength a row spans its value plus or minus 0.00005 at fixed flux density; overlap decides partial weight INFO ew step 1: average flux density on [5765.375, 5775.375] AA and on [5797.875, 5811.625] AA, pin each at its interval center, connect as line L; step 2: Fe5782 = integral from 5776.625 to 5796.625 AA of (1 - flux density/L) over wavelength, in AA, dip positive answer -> 2.1 AA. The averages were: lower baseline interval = 149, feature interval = 133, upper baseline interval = 148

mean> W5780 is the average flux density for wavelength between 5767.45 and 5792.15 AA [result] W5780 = 139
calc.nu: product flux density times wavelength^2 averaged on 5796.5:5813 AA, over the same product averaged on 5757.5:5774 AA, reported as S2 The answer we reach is 1.00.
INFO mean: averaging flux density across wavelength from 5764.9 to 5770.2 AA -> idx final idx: 149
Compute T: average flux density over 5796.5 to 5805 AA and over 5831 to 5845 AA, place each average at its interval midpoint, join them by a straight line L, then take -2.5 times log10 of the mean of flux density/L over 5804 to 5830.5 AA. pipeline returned 0.04 mag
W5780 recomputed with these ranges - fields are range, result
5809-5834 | 140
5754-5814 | 142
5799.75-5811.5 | 148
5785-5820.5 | 140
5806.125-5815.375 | 147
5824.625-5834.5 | 138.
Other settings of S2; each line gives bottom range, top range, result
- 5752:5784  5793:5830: 1.00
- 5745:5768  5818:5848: 1.05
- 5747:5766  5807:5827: 1.05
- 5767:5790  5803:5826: 1.03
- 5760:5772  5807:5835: 0.96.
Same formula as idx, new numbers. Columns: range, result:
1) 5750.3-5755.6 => 127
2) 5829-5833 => 142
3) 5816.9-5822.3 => 139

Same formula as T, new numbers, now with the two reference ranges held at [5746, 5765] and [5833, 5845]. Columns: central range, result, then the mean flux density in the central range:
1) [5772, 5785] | -0.03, 142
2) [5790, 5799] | 0.05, 135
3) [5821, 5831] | 0.08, 135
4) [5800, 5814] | -0.04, 148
